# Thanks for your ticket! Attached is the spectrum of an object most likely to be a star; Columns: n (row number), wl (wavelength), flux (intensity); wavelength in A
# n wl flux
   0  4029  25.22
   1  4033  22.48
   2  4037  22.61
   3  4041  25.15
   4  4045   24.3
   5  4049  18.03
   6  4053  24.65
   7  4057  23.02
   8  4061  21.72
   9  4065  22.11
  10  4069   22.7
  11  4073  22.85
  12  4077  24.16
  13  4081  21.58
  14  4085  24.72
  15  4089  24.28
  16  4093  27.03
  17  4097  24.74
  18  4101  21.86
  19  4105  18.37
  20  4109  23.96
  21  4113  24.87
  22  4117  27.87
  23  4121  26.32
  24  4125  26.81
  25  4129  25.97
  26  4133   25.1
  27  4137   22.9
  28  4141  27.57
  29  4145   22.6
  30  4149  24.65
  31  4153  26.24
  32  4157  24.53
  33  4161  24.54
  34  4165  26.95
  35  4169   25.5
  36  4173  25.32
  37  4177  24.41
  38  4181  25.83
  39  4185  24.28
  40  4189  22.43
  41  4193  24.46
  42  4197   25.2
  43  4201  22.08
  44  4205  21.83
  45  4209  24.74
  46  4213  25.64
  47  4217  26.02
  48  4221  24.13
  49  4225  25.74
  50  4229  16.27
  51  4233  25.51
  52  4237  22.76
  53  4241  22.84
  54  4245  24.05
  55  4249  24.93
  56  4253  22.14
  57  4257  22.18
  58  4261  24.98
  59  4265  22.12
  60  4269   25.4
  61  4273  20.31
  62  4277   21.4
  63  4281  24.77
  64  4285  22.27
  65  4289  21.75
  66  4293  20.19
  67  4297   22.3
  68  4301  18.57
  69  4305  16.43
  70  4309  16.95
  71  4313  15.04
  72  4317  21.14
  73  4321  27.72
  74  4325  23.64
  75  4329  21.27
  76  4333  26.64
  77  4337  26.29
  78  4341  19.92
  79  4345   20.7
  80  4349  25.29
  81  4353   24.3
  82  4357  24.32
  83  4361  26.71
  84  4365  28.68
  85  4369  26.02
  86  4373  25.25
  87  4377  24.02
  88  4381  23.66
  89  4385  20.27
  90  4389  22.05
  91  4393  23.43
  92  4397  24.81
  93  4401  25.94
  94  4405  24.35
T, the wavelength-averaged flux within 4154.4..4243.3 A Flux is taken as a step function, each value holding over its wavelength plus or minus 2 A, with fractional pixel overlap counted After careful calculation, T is 24.2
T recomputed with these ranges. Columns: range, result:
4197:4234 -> 23.6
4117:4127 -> 26.8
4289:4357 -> 21.7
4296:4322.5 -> 19.5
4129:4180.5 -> 25.1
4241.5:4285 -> 23.2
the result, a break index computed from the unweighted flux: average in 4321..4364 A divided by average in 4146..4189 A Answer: 1.0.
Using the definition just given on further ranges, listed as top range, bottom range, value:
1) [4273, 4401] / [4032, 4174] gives 0.94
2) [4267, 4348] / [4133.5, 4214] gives 0.88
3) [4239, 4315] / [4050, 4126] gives 0.91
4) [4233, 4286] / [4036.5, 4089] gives 1.01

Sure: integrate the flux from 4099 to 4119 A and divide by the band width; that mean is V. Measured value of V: 23.4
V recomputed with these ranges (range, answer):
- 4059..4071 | 22.2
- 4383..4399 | 22.6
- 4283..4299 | 21.6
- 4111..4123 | 26.4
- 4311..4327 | 21.9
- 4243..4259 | 23.3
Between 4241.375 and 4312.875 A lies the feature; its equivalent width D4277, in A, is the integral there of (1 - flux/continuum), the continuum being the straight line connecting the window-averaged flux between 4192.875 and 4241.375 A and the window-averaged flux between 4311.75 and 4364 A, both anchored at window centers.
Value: 5.84 A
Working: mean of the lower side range 23.6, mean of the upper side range 23.5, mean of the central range 21.7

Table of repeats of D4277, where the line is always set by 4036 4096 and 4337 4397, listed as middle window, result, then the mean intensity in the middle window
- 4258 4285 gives 0.8 A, 23.1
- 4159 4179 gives -1.5 A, 25.3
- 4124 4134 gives -1.1 A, 26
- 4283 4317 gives 6.5 A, 19.3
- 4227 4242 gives 1.2 A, 21.8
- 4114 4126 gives -1.7 A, 26.8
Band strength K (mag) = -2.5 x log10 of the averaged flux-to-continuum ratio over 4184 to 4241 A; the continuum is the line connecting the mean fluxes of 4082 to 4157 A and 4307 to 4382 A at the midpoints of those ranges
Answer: 0.03 mag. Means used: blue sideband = 24.7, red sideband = 23.6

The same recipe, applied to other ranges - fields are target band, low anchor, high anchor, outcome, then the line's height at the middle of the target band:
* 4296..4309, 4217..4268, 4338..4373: 0.28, 24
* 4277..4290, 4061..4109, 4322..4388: 0.05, 23.9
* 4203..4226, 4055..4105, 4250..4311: -0.12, 22.1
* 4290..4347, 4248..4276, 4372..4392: 0.09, 23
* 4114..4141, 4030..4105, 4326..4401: -0.11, 23.3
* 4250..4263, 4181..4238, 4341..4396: 0.03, 23.8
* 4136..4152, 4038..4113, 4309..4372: -0.06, 23.2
